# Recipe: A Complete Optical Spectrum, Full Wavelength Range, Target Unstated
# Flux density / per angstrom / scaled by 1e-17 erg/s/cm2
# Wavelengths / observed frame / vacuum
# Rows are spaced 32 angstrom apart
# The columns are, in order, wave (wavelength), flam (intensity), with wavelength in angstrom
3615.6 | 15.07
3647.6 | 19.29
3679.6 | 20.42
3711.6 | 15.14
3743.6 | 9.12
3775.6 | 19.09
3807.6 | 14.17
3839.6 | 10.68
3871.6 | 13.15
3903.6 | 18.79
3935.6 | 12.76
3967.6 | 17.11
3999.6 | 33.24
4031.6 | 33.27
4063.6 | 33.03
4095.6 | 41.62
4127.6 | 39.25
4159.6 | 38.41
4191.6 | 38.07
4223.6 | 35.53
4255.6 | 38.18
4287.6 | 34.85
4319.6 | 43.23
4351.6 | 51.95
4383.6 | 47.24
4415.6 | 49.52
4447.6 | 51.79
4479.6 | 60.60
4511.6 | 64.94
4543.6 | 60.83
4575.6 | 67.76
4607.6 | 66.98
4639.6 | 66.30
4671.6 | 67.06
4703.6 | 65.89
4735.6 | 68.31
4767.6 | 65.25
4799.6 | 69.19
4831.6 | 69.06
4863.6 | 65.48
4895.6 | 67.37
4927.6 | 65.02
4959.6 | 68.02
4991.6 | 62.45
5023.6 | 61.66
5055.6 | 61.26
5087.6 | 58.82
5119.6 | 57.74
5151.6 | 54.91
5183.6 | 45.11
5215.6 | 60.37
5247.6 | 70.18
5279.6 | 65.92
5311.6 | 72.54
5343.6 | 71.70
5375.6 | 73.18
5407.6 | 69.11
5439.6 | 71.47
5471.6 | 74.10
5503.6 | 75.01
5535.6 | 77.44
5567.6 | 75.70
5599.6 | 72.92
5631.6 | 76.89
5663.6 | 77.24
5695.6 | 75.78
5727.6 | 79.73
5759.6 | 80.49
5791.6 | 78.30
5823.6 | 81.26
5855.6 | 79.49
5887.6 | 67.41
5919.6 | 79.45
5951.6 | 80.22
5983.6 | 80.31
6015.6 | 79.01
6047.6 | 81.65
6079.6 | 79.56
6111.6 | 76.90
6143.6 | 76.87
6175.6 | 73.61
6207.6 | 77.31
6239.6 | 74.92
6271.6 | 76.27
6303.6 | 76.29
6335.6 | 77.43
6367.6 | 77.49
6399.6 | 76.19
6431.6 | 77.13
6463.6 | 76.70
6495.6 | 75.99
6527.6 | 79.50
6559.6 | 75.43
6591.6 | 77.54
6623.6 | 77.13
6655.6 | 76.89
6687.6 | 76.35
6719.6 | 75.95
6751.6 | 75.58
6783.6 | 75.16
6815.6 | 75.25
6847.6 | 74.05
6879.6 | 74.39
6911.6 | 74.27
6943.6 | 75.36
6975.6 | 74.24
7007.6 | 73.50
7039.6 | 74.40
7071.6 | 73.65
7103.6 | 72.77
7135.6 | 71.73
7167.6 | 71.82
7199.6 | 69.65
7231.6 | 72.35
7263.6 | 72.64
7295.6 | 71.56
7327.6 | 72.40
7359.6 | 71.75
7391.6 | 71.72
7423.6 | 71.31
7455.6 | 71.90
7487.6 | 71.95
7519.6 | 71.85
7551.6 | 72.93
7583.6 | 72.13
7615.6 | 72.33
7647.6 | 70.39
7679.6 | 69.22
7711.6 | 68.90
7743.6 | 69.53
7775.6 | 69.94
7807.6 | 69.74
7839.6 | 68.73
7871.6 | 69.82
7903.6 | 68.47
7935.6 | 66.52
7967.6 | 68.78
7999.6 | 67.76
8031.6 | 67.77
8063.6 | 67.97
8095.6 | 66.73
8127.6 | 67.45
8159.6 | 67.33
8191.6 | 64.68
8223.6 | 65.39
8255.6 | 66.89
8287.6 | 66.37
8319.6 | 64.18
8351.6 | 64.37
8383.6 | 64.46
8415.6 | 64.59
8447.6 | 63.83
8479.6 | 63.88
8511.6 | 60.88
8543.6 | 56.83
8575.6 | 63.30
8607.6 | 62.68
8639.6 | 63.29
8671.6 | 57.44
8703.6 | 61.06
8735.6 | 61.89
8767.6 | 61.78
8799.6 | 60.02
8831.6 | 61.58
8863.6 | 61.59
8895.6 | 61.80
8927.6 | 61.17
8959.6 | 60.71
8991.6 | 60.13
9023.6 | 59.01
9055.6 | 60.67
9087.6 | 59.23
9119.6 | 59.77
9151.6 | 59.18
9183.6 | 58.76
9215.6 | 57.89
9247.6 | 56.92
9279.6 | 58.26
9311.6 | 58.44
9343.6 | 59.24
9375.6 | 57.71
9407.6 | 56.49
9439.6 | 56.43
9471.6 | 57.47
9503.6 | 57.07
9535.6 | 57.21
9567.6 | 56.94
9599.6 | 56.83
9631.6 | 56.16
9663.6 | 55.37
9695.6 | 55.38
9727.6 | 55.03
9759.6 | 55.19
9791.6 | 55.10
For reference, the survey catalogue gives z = 0.00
